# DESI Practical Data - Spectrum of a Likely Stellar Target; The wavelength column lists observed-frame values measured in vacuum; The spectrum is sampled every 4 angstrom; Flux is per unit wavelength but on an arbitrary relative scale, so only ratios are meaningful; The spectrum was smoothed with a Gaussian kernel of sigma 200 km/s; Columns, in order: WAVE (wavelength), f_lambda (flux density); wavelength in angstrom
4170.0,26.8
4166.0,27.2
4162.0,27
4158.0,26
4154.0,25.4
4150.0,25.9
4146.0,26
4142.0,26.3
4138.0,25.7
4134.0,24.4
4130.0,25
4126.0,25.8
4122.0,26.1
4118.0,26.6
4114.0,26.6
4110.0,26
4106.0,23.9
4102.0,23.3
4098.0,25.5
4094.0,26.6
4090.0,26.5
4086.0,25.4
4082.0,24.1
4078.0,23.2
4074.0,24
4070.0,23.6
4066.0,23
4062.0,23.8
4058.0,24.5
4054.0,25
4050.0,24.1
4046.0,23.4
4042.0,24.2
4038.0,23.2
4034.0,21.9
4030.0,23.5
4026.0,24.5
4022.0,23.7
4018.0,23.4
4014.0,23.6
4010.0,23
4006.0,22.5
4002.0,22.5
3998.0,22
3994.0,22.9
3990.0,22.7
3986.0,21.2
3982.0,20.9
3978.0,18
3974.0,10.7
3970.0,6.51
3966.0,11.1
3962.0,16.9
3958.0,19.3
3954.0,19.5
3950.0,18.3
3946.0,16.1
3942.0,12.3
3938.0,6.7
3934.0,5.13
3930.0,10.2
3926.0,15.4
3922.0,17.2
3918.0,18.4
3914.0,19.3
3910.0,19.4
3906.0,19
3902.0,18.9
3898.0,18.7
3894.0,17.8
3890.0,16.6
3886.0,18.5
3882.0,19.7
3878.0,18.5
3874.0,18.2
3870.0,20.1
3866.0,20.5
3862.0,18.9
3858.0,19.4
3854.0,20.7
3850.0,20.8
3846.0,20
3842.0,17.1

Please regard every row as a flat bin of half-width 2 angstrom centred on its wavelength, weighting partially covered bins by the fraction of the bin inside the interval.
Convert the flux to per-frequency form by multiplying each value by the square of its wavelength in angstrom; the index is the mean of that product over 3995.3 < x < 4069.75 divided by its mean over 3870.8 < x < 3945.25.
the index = 1.55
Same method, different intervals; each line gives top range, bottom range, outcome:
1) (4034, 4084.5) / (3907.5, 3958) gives 1.68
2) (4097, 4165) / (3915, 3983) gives 1.97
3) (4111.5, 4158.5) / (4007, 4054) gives 1.15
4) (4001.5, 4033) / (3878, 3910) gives 1.34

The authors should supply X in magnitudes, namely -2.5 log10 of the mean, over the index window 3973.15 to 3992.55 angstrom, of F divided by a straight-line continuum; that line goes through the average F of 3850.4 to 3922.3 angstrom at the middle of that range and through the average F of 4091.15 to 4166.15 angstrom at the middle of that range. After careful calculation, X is 0.127 mag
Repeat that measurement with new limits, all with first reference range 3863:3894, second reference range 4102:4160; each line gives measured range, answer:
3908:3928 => 0.110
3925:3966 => 0.438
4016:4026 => -0.051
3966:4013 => 0.148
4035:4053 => -0.020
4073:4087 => 0.006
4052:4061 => -0.047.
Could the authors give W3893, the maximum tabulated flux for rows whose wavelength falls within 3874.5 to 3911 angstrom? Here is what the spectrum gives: 19.7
